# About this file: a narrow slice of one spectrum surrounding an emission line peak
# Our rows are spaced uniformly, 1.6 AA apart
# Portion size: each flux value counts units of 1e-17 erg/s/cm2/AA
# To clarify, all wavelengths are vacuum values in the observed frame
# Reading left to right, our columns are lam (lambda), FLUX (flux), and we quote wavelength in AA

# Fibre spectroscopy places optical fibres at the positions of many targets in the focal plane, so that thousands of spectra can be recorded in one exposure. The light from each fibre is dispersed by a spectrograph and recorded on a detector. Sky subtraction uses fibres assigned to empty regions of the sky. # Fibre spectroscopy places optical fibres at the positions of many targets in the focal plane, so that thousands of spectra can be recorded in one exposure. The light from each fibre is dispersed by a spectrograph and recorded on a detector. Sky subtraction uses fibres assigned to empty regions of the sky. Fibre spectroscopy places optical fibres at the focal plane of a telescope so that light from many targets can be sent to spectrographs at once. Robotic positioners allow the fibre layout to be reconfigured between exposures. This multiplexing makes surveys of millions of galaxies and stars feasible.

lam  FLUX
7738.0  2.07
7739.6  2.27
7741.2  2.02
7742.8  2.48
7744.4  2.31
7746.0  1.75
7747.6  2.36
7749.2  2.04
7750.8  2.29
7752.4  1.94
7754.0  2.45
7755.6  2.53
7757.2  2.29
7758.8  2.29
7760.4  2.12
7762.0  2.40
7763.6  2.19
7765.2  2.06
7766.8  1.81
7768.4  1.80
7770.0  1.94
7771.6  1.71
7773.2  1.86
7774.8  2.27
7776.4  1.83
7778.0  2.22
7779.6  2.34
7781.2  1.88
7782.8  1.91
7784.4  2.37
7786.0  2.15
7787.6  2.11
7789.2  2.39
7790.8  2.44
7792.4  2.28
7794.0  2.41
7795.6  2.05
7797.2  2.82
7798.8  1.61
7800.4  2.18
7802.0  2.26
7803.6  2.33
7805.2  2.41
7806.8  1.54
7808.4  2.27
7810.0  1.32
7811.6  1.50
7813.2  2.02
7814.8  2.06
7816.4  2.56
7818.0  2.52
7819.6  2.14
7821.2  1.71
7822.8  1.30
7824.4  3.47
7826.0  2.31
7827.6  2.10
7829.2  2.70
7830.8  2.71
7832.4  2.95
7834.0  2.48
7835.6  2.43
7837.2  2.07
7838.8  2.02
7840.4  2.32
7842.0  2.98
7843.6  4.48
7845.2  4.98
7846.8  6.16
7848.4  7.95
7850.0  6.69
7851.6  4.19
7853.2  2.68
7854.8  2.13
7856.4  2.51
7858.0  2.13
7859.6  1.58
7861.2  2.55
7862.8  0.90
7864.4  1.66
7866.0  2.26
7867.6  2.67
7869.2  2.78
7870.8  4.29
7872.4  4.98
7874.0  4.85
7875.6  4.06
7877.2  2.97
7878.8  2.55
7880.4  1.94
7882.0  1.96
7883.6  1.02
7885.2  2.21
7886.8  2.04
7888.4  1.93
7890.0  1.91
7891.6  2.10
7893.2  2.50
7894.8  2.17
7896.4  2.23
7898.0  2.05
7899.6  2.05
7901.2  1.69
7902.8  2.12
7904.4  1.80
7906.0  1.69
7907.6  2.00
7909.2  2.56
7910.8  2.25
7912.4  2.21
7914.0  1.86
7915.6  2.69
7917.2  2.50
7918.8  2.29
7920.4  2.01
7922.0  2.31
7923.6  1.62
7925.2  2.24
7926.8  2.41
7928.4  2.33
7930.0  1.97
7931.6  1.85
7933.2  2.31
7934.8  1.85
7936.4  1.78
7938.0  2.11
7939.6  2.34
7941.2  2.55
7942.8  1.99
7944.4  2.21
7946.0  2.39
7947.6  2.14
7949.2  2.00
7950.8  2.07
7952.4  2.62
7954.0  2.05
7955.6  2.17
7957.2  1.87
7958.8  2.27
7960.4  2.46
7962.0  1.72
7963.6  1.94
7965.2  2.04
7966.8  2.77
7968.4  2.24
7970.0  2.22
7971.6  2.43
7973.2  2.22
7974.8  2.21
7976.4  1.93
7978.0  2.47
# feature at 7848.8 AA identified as Halpha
